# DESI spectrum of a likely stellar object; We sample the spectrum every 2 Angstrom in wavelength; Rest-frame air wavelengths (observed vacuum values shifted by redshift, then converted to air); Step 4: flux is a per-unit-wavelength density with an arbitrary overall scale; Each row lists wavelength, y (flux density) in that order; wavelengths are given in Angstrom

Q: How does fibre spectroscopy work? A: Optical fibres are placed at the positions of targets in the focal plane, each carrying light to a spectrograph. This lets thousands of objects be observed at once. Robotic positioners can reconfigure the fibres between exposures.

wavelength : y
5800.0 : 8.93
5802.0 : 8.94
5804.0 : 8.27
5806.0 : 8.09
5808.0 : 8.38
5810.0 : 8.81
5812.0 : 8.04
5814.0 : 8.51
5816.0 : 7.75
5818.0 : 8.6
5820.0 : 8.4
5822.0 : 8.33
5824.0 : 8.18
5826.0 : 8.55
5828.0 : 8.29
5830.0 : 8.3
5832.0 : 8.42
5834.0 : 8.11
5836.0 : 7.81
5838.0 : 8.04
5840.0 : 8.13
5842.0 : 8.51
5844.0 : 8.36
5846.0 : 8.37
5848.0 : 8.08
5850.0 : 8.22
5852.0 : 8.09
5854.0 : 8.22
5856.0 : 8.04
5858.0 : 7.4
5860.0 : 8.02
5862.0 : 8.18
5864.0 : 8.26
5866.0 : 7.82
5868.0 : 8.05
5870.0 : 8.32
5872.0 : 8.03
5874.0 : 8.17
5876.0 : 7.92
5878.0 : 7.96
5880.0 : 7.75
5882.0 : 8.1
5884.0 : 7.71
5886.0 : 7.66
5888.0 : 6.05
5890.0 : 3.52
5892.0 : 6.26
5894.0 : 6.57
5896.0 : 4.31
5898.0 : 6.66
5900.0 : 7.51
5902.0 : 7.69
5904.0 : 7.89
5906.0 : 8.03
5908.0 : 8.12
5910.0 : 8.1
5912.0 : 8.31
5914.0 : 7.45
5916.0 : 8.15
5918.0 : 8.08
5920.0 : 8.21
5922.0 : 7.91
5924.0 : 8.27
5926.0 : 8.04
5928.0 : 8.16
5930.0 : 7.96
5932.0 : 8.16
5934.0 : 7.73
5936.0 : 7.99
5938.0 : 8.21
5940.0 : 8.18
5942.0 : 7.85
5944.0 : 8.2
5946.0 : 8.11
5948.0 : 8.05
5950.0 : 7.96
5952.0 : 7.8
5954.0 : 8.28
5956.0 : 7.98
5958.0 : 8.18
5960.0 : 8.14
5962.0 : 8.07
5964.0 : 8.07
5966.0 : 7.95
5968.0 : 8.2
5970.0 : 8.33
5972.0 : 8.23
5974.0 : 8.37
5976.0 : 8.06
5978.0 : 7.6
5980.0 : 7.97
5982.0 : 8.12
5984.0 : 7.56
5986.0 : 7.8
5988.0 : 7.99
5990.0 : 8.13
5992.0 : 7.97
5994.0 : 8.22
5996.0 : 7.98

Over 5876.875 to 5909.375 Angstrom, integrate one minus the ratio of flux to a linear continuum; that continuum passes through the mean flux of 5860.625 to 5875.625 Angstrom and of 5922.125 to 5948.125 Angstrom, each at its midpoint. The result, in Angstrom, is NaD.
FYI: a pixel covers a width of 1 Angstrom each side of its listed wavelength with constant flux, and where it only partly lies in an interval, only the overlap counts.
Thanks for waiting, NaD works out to 4.4 Angstrom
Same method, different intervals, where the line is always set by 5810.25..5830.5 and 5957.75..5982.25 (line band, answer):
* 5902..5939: 0.61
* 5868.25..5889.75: 1.57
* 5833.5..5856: 0.29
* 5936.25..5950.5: 0.10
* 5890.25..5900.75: 2.77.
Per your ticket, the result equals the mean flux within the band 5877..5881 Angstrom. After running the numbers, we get 7.86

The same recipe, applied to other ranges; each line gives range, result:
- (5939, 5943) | 8.02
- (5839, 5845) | 8.33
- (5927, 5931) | 8.06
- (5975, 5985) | 7.86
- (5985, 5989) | 7.89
